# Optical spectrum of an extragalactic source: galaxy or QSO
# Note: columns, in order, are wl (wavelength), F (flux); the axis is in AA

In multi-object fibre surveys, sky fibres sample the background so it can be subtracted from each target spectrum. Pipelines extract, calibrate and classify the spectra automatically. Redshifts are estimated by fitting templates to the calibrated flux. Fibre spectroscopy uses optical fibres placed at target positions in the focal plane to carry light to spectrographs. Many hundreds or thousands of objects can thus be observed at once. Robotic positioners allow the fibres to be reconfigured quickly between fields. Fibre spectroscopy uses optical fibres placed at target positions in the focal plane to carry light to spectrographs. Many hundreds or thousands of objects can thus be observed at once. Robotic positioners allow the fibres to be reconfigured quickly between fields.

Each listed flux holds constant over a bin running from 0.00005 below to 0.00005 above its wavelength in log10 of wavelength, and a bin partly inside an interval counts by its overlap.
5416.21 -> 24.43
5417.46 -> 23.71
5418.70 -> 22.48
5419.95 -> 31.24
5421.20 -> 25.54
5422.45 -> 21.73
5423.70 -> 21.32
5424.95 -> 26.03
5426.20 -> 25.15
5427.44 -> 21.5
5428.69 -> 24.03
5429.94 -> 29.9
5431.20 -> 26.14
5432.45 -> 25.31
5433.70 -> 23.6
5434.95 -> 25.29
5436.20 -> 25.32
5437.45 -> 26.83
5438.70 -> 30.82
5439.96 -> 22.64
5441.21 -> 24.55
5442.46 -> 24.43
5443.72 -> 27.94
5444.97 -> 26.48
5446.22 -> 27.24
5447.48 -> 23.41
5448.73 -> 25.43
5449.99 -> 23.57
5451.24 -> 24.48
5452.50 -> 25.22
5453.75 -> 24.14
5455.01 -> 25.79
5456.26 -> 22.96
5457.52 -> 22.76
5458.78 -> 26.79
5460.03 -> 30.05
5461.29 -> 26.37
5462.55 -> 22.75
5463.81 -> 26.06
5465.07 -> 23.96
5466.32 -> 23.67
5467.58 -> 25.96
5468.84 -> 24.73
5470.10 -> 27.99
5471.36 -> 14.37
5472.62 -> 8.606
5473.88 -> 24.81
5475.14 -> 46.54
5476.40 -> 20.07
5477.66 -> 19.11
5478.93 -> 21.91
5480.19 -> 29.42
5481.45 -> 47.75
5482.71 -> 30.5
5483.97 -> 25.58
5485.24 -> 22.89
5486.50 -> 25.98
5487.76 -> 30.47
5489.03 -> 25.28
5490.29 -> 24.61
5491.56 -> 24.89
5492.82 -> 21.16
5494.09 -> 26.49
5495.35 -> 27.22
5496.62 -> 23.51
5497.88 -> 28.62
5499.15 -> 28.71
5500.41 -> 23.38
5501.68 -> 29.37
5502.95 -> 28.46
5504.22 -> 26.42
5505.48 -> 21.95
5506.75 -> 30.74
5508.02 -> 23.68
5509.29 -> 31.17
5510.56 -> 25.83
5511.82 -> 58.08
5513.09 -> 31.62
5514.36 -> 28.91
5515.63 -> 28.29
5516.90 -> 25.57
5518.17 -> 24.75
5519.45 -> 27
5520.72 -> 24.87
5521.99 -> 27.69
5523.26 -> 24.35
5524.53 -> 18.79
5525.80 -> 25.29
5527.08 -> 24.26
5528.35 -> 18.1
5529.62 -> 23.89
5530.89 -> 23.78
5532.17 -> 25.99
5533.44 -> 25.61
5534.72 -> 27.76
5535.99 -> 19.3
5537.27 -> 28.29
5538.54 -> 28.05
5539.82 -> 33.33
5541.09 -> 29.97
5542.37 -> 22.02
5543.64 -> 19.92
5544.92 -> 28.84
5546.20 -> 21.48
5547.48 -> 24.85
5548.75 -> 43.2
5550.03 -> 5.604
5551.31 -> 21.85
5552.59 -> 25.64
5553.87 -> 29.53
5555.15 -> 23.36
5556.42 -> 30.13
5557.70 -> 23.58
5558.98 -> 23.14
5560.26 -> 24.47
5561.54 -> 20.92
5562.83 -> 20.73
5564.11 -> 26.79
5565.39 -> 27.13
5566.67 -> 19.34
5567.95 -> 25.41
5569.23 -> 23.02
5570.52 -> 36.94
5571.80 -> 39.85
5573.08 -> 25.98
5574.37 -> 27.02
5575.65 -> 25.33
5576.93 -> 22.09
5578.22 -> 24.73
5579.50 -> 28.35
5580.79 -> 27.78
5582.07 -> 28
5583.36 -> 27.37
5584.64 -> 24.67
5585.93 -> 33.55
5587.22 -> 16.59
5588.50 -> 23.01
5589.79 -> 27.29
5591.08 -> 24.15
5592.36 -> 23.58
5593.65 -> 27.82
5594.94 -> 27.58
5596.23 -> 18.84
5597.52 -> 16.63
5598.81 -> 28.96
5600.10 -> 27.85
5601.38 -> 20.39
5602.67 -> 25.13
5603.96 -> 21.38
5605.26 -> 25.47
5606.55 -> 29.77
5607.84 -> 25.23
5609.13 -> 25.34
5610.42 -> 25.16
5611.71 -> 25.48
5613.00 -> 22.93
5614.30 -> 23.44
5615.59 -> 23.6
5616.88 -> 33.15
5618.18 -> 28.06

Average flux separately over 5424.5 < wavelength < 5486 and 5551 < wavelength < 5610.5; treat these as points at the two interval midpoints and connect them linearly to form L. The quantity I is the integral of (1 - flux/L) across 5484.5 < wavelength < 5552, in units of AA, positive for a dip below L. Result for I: -2.0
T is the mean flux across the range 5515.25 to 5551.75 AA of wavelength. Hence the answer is 24.9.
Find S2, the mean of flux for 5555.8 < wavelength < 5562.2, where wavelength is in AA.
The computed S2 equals 24.4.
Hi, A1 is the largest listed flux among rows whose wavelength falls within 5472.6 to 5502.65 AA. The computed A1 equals 47.75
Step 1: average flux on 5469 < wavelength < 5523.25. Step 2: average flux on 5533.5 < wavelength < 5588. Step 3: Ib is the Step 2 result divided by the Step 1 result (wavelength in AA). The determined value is 1.0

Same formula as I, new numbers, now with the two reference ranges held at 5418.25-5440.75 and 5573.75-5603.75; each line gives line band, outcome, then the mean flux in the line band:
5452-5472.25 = 0.68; 24.4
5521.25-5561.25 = 0.37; 24.9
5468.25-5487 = -0.61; 26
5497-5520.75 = -3.50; 28.9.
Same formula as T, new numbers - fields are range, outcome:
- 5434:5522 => 26.5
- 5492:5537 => 26.6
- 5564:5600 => 26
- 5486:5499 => 25.9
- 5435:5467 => 25.3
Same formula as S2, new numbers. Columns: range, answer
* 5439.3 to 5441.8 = 23.6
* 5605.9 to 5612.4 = 26.2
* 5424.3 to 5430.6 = 25.3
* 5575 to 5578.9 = 24.1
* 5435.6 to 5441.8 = 26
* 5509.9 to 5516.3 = 34.5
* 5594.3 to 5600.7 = 23.9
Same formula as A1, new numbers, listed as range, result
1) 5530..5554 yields 43.2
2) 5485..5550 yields 58.08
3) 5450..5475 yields 30.05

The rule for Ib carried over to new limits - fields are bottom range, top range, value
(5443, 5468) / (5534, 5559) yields 1.01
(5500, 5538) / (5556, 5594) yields 0.97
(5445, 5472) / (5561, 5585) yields 1.07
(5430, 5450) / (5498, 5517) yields 1.15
